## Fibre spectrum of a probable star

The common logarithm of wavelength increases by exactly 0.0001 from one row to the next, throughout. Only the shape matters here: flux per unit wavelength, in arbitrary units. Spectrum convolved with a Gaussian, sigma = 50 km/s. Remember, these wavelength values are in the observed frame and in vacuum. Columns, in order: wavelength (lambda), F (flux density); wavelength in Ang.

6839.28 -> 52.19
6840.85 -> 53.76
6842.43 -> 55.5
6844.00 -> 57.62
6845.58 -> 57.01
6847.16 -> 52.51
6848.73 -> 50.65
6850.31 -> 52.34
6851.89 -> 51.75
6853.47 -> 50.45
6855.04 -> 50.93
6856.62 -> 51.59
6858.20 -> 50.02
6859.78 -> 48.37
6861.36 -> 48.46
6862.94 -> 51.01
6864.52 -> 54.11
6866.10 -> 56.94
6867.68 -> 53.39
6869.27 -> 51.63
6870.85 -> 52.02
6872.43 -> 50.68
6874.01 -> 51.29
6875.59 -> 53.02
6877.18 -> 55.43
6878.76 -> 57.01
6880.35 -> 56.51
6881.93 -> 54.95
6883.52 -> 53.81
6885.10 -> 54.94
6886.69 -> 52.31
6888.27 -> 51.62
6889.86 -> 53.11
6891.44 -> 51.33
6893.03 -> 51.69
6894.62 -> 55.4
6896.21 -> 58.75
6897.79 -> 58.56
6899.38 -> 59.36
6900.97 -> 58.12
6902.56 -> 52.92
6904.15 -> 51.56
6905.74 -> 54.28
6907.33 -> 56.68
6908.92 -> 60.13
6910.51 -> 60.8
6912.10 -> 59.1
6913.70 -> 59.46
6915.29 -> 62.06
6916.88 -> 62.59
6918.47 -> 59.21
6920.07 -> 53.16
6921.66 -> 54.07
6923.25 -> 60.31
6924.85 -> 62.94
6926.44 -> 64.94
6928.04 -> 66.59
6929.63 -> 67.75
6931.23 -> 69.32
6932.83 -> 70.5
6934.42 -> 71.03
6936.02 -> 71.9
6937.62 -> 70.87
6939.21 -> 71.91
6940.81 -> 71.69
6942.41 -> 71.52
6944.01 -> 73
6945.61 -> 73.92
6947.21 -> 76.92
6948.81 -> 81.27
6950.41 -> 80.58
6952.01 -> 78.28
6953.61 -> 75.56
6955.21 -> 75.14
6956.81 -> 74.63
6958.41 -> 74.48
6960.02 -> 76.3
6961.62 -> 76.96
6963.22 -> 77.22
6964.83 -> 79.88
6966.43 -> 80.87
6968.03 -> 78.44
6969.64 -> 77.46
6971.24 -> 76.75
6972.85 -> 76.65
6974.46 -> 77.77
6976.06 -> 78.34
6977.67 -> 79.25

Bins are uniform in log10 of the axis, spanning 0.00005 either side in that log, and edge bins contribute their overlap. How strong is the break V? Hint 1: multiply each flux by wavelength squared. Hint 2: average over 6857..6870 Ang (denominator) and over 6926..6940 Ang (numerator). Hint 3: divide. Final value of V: 1.37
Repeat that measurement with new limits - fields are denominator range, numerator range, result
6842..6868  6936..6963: 1.47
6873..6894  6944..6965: 1.46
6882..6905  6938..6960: 1.40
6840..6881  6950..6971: 1.51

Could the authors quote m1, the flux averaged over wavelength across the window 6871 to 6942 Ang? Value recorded 59.2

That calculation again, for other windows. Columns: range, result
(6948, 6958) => 77.5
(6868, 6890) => 53.4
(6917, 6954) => 69.3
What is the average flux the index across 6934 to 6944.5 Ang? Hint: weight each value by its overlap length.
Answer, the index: 71.7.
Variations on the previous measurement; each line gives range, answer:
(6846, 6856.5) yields 51.7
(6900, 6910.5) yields 56.1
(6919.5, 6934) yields 63.7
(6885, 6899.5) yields 54.5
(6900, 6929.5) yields 59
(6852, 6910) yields 53.7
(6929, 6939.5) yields 70.4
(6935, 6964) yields 75.1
